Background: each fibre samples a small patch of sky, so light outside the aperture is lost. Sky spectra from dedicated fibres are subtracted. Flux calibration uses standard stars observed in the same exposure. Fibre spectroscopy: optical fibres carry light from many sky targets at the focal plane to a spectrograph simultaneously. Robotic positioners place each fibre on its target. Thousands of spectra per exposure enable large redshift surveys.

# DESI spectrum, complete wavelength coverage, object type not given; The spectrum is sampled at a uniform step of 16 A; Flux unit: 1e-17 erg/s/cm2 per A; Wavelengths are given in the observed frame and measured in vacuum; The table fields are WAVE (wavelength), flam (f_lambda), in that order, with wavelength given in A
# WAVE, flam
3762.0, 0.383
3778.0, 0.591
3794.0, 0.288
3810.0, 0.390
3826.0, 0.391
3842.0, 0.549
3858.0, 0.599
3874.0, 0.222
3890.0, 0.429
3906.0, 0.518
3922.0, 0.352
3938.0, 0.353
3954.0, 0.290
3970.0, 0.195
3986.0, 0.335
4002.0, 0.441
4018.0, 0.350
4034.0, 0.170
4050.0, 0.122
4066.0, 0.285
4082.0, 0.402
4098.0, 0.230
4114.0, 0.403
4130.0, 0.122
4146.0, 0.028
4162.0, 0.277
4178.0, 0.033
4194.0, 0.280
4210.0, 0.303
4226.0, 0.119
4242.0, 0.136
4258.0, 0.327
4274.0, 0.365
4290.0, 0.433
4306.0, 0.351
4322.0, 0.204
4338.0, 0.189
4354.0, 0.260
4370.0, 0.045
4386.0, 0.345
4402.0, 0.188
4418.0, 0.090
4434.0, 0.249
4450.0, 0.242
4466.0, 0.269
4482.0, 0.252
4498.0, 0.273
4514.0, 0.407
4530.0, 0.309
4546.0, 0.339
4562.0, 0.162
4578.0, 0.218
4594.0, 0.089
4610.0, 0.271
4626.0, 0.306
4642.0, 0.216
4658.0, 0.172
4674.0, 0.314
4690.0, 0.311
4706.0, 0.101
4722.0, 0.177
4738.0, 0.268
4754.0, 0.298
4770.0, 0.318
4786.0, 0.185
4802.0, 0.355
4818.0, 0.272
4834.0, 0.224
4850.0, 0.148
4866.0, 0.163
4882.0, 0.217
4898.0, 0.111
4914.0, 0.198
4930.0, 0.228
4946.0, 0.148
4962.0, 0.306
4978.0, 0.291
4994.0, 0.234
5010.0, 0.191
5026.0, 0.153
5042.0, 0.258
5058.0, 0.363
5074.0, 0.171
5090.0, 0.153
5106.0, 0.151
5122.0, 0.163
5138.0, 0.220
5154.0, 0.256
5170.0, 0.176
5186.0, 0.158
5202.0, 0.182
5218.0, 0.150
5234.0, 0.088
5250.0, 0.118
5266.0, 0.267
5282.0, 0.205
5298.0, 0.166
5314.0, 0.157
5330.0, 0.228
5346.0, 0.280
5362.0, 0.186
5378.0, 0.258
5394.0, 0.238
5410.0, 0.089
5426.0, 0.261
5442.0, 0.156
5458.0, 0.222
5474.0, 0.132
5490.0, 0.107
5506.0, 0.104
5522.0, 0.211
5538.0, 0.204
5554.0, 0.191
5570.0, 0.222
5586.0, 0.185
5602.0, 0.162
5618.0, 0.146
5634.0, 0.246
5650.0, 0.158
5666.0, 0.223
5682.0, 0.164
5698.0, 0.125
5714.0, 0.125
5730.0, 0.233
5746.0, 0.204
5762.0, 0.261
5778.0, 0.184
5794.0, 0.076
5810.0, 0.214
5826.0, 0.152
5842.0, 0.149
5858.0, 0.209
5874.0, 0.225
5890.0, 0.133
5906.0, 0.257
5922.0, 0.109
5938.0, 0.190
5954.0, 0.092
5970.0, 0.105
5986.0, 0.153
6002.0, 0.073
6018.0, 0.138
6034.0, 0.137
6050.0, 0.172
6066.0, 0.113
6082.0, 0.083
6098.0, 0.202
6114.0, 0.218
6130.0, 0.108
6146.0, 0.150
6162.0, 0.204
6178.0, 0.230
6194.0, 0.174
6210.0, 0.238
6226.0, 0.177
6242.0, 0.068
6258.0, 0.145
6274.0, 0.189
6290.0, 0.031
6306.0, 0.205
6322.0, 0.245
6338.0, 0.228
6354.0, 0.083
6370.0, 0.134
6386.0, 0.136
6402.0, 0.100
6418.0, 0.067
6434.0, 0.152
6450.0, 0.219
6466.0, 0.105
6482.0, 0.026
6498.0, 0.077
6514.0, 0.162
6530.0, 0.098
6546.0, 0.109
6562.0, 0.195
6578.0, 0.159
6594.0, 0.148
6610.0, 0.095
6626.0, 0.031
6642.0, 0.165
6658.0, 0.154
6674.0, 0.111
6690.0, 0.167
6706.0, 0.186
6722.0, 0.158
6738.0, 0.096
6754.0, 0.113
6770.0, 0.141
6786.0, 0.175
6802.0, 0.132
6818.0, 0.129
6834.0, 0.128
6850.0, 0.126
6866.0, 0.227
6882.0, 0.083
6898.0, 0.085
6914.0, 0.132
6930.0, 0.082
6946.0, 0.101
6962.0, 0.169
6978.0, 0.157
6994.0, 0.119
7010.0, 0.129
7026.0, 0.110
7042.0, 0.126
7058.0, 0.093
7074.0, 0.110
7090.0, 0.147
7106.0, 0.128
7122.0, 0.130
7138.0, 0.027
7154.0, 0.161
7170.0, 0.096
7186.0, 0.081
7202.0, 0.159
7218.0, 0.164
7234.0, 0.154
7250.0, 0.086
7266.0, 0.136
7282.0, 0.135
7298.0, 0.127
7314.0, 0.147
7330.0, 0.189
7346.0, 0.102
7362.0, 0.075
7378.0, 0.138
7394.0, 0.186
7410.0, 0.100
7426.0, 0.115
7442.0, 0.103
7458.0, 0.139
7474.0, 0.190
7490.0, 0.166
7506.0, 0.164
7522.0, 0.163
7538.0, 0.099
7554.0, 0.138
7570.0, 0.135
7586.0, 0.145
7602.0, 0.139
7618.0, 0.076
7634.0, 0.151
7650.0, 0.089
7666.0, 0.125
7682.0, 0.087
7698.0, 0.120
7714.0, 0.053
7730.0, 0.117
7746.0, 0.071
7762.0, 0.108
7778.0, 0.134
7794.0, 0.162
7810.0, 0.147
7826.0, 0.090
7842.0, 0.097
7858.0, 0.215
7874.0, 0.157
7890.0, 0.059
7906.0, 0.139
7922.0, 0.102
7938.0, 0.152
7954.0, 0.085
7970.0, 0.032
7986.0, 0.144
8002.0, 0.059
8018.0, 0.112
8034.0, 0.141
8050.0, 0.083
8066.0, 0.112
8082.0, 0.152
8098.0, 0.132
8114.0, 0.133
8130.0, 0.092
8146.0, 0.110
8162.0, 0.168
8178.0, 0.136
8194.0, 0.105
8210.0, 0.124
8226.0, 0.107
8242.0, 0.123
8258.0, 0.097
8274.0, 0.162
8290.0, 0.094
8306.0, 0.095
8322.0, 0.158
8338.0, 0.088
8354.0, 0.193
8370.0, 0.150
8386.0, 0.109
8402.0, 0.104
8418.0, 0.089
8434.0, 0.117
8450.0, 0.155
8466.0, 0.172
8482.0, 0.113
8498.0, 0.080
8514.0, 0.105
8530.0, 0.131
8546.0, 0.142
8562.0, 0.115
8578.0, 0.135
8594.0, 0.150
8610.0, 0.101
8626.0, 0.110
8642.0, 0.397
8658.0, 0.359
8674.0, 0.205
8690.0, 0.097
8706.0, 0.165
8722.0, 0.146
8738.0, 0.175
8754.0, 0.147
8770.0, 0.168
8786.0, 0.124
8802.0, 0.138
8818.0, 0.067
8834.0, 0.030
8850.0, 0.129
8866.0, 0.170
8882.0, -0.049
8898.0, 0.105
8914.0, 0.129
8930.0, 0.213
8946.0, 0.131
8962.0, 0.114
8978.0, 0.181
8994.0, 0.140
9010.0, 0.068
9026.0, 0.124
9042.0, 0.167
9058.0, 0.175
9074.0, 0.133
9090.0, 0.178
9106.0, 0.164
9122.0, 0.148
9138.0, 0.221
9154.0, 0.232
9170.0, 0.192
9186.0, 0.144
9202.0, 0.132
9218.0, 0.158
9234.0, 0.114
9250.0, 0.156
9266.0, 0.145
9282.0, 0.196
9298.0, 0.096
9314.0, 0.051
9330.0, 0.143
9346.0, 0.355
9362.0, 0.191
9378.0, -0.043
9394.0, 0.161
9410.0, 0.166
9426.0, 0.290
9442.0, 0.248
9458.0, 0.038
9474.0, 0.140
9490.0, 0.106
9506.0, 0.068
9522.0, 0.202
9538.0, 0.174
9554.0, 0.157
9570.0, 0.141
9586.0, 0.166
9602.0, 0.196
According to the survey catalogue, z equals 1.32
